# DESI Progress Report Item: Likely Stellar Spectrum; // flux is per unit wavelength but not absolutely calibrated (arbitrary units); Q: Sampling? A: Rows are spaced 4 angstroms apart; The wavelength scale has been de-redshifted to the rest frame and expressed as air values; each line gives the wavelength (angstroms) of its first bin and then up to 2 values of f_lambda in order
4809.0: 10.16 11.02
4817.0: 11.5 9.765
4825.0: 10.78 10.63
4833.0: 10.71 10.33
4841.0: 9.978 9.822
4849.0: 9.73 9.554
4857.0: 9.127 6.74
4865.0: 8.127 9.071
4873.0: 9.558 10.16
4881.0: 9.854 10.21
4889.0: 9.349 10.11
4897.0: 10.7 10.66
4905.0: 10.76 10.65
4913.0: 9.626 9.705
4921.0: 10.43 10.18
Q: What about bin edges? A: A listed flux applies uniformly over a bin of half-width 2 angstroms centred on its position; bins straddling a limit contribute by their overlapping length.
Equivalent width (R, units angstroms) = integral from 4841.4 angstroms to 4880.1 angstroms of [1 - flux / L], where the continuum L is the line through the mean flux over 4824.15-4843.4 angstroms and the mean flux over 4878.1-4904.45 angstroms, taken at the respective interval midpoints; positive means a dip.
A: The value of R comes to 4.4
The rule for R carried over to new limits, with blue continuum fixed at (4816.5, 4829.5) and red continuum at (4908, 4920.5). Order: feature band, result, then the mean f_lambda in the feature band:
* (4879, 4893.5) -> 0.4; 9.86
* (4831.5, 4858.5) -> 1.4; 9.89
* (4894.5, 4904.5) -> -0.6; 10.7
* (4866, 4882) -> 1.1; 9.55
